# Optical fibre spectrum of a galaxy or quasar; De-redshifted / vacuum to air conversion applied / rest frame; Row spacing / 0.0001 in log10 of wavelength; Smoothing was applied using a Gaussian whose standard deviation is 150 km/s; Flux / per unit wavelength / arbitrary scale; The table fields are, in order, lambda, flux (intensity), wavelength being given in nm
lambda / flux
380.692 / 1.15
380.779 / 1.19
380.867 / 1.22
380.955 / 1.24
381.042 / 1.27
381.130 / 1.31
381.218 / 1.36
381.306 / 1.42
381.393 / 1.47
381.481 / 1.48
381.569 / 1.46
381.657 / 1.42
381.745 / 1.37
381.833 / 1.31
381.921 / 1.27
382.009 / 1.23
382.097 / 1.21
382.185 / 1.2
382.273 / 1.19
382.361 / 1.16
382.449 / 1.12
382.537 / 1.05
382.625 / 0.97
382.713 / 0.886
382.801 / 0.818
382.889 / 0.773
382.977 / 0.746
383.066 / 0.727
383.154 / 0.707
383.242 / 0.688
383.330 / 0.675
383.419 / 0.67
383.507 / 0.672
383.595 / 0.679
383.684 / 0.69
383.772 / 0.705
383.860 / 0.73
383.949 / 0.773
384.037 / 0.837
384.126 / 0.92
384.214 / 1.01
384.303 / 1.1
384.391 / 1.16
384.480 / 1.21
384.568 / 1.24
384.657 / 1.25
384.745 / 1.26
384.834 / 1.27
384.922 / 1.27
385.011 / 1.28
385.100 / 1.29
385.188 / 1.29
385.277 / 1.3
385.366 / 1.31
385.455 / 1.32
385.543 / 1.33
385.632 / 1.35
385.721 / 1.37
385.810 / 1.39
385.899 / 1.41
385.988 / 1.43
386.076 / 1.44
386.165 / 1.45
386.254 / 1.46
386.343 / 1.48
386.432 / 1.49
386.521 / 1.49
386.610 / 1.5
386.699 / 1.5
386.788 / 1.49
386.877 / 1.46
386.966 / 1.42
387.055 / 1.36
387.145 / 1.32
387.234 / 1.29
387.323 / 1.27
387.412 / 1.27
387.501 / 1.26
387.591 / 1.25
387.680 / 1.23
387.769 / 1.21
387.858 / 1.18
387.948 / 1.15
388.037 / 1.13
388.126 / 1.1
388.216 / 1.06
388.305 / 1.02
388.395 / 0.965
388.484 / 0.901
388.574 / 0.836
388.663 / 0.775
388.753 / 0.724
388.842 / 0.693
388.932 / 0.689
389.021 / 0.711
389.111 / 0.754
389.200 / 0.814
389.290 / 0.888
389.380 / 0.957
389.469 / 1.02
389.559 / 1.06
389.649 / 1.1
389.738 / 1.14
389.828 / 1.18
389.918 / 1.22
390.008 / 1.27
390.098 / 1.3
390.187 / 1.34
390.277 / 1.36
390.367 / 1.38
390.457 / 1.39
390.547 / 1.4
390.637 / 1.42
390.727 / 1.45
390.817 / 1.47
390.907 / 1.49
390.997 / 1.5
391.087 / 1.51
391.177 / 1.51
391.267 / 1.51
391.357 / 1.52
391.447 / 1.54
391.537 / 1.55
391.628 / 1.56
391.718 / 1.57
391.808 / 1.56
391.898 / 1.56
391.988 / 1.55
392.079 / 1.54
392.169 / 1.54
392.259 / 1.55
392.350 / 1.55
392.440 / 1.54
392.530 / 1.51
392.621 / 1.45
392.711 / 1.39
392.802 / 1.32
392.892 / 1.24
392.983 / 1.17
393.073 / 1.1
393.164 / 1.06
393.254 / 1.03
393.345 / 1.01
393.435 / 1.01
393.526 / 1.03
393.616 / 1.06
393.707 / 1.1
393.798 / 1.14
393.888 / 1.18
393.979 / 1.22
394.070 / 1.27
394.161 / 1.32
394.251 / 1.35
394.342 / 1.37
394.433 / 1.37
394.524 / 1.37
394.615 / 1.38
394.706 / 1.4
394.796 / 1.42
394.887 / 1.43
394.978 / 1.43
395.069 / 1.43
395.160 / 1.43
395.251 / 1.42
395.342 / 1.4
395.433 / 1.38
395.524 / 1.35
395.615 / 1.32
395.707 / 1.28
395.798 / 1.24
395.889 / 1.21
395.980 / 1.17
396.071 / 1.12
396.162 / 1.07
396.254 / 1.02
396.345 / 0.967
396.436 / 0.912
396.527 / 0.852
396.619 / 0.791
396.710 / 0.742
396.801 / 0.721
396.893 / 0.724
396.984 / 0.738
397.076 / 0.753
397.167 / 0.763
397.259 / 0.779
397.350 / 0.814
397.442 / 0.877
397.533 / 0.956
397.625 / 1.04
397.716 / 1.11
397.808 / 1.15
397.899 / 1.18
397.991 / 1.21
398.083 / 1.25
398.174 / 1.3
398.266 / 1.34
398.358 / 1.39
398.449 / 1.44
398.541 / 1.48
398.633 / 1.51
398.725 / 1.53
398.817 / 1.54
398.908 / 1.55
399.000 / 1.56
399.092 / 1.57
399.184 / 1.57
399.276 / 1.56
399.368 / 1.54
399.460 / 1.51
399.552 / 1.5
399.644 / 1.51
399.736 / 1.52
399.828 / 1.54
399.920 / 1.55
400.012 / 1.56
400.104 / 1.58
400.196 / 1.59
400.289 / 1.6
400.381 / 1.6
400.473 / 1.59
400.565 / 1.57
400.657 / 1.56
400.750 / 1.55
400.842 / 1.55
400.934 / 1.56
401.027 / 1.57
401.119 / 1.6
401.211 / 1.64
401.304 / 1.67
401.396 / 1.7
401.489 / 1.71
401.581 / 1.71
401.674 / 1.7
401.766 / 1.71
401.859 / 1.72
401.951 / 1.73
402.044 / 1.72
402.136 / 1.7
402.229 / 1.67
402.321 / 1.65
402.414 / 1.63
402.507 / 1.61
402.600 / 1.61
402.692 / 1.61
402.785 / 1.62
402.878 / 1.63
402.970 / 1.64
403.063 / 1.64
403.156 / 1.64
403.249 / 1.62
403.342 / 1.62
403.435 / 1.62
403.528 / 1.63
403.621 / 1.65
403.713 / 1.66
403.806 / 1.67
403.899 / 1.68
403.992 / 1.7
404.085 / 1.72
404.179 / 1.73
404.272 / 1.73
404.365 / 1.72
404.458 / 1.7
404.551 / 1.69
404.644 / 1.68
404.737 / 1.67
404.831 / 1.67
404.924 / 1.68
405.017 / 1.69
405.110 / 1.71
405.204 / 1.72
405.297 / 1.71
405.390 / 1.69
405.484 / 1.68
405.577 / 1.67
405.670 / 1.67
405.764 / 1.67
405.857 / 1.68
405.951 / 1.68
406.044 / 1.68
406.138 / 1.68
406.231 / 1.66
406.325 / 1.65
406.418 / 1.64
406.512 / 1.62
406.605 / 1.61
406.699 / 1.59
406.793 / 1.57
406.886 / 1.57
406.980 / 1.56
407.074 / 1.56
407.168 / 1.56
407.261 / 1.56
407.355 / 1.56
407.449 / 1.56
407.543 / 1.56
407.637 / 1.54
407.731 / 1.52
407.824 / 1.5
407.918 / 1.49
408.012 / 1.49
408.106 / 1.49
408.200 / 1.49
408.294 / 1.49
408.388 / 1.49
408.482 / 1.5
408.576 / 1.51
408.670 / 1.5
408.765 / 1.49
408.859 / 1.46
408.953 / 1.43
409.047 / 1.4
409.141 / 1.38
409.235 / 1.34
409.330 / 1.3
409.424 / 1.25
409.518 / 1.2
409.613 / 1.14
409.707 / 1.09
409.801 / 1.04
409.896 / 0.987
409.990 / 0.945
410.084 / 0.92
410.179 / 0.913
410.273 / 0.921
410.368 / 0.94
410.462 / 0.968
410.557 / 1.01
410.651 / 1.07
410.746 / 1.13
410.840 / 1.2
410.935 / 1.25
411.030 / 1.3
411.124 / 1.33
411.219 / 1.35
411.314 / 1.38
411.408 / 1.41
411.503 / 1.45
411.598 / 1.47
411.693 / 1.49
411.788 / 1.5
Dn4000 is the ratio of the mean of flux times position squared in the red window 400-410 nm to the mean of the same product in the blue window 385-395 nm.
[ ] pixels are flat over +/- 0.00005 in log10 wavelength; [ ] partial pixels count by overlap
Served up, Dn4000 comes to 1.33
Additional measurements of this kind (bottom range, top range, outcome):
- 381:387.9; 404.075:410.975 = 1.38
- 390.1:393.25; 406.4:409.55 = 1.13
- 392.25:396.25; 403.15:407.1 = 1.37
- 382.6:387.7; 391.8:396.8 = 1.14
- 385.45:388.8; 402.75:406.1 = 1.45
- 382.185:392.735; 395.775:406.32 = 1.32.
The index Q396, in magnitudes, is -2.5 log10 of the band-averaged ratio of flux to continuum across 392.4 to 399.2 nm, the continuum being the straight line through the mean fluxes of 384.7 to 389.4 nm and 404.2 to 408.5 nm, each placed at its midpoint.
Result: 0.15 mag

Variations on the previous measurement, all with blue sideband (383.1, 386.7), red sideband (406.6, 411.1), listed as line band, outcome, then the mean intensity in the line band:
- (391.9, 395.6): -0.09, 1.32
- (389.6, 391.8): -0.17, 1.41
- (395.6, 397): 0.24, 0.99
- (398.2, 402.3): -0.24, 1.58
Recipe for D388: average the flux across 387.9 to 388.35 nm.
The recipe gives 1.09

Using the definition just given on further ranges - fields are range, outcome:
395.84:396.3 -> 1.12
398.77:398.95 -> 1.55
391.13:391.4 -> 1.51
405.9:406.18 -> 1.68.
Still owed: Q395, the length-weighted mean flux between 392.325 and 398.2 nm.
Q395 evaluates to 1.16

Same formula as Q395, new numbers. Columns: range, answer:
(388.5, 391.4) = 1.17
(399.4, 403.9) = 1.62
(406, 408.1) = 1.58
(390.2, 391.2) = 1.44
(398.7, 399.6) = 1.54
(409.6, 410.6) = 0.983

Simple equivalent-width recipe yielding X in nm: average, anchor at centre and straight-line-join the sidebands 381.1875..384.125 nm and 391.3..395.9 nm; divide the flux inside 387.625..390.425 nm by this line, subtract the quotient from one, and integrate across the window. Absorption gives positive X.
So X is 0.39 nm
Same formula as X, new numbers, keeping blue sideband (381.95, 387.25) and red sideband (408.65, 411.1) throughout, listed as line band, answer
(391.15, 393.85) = -0.47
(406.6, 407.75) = -0.38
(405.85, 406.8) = -0.38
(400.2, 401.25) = -0.38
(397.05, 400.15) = -0.44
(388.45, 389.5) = 0.31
